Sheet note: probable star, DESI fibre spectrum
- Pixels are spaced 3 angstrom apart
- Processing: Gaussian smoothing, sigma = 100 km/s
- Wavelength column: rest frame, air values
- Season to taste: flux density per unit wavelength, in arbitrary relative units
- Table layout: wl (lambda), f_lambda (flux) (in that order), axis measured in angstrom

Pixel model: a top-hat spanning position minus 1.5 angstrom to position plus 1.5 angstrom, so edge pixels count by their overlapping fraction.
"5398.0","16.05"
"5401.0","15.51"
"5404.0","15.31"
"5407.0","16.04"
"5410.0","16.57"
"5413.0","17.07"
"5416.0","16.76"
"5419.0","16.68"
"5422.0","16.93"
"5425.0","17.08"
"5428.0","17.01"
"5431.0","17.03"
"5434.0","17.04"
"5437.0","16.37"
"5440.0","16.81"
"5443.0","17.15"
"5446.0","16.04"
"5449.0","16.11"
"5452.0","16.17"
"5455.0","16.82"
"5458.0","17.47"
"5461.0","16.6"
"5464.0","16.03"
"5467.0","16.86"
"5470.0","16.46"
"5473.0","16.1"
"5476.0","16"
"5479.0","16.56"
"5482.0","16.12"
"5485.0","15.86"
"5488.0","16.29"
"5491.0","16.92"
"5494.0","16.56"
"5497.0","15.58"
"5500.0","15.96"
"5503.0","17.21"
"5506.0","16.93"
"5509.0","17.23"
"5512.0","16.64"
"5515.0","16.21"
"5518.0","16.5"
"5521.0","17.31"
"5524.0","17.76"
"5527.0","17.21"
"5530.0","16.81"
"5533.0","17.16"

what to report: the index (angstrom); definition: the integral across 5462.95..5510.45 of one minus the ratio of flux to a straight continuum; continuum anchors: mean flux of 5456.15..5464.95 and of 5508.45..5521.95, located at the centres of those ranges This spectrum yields 0.9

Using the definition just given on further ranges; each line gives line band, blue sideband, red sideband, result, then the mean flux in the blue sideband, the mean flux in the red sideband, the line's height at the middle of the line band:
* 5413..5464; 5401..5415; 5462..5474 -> -1.4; 16.2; 16.4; 16.3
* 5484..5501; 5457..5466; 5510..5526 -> 0.6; 16.7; 16.9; 16.8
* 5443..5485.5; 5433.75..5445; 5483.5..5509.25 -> 0.6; 16.8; 16.5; 16.6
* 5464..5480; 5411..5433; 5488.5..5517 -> 0.3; 16.9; 16.6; 16.7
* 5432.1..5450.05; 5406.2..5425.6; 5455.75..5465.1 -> 0.1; 16.7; 16.7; 16.7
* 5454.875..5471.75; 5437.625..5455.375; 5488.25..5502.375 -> -0.3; 16.5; 16.3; 16.4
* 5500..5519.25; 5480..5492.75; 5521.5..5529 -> 0.3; 16.3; 17.4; 17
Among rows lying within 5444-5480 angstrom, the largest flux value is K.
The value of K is 17.47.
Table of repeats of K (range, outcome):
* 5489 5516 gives 17.23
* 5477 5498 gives 16.92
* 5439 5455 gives 17.15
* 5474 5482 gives 16.56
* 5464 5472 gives 16.86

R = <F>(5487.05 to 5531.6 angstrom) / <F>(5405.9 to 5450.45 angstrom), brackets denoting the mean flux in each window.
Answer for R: 1.0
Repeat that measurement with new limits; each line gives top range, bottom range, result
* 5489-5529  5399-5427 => 1.02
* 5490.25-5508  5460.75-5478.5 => 1.01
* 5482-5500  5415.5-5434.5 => 0.96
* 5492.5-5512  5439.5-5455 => 1.01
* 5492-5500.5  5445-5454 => 1.00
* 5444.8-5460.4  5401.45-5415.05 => 1.02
